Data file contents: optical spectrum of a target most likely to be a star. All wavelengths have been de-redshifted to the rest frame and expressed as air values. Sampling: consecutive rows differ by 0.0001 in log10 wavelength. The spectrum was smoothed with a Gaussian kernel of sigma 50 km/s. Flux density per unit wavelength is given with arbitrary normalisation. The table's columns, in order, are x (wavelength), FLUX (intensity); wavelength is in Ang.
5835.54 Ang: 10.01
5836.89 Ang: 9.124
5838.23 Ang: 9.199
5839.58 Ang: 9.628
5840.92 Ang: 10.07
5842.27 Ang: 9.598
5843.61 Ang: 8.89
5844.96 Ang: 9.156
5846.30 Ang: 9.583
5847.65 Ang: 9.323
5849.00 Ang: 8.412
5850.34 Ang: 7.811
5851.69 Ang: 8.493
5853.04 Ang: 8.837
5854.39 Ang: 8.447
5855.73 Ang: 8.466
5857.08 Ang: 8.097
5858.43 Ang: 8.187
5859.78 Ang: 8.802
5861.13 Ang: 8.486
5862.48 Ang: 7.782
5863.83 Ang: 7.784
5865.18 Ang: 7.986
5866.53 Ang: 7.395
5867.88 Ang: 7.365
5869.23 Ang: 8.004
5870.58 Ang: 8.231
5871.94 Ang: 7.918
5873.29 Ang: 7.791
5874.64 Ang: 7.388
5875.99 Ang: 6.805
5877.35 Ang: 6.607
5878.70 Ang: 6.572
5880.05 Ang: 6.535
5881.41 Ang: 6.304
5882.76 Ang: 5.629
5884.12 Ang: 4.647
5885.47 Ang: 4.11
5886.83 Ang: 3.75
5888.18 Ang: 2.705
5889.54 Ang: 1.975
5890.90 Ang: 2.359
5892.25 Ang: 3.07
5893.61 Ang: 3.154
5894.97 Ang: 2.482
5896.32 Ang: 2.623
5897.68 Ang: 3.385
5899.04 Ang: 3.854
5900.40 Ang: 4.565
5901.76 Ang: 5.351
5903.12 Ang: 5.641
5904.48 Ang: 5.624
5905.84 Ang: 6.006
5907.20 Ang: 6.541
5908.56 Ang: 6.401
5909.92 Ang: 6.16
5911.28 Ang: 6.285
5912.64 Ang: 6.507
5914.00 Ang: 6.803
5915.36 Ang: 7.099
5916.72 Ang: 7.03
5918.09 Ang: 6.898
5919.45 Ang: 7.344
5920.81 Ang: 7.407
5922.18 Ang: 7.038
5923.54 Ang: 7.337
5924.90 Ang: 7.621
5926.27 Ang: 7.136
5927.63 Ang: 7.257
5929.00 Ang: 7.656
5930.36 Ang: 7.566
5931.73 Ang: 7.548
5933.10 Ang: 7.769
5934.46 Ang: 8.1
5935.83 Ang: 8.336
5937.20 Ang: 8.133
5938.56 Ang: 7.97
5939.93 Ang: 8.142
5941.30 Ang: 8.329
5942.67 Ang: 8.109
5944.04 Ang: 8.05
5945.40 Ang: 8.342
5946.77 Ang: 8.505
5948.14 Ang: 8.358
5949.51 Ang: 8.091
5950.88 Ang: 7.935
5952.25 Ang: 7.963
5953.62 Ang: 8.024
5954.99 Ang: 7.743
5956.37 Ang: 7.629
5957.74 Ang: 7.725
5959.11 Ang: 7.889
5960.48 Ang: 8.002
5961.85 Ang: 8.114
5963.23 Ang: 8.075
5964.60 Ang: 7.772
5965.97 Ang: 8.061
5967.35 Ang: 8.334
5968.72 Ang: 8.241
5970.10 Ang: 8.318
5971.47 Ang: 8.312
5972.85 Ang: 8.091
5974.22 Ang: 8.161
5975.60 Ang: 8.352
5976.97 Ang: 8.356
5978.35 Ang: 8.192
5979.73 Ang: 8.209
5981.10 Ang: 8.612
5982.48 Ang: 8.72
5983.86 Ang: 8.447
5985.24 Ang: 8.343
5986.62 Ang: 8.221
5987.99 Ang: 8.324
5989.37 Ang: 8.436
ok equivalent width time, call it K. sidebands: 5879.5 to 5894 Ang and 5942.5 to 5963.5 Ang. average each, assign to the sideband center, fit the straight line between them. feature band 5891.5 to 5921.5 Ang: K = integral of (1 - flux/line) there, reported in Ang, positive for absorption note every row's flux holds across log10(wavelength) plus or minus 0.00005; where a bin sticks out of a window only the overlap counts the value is -0.8 Ang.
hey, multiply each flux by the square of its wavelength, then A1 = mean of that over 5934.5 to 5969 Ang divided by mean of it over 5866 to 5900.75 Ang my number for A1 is 1.6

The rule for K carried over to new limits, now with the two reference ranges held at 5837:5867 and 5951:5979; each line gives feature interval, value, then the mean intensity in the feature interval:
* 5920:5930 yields 1.1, 7.36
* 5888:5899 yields 7.4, 2.78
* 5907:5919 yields 2.4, 6.66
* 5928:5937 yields 0.5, 7.82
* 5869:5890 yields 6.4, 5.93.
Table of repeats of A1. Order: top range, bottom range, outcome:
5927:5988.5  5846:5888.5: 1.14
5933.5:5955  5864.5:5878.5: 1.11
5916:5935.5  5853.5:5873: 0.94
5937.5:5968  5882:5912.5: 1.85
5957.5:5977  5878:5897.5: 2.10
